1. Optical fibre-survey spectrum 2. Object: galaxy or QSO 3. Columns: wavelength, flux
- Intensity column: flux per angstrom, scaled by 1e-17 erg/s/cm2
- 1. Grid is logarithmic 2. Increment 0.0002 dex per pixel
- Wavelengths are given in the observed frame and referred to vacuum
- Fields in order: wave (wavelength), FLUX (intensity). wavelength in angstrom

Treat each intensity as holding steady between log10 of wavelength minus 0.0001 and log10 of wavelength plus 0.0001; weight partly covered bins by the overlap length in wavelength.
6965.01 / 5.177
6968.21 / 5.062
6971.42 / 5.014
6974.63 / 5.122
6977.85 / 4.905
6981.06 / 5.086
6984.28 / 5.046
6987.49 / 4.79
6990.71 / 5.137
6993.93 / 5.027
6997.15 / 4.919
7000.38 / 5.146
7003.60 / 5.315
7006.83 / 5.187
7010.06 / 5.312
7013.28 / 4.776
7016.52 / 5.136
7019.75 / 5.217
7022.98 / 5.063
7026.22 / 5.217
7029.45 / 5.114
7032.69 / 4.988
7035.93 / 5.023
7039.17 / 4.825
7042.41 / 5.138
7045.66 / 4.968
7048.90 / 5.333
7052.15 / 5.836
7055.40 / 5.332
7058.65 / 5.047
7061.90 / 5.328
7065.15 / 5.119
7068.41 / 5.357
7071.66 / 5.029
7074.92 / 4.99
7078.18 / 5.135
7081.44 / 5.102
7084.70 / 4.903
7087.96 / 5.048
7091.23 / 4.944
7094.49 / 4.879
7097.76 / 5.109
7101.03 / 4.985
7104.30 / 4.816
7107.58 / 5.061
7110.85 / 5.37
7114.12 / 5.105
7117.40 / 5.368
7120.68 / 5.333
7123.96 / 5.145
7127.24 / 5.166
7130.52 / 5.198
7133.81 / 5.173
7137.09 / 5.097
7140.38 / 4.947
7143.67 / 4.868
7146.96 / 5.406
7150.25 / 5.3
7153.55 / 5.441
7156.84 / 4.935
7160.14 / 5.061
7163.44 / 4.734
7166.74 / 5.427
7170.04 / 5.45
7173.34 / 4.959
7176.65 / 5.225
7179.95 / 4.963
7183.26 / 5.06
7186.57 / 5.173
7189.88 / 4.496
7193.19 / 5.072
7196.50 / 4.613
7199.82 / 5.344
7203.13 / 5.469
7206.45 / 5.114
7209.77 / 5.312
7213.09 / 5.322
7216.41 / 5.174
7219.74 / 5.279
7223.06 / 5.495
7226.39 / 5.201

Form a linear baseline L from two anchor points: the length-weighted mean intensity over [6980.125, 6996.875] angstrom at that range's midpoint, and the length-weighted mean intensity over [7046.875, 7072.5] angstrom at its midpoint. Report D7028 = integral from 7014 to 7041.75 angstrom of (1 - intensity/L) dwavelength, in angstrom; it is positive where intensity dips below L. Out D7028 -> 0.6 angstrom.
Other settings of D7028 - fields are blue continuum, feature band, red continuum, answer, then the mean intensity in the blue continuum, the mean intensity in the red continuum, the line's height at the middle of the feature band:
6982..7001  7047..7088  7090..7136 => -1.0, 5.01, 5.12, 5.08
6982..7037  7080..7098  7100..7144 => 0.4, 5.08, 5.13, 5.11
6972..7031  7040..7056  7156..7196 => -0.7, 5.08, 5.04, 5.07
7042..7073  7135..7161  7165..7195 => 0.0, 5.25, 5.09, 5.13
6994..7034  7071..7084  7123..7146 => 0.1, 5.11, 5.09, 5.1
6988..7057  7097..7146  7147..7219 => 0.1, 5.14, 5.13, 5.14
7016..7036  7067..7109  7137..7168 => 0.7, 5.11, 5.12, 5.12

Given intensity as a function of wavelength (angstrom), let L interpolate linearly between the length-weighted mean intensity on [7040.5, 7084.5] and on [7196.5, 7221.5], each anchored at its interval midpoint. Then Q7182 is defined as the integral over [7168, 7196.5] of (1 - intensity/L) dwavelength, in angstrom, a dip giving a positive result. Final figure 1.1 angstrom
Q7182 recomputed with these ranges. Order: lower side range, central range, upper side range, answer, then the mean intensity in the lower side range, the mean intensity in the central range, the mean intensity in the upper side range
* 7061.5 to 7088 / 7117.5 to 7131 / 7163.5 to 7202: -0.38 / 5.11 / 5.23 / 5.06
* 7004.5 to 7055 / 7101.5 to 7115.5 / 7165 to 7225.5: 0.21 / 5.15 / 5.08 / 5.16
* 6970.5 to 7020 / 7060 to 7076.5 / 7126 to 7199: -0.29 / 5.07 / 5.16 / 5.08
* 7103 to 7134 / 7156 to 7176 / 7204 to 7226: 0.47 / 5.18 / 5.11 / 5.28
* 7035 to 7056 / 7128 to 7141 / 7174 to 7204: -0.05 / 5.21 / 5.12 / 5.03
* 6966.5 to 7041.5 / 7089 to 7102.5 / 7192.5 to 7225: 0.40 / 5.06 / 4.98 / 5.22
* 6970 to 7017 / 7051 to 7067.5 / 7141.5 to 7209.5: -0.79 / 5.06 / 5.32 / 5.11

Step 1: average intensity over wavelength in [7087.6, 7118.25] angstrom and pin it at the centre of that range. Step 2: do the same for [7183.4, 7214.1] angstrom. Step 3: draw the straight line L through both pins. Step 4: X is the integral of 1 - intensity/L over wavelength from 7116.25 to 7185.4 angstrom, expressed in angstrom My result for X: -1.0 angstrom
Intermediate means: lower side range 5.06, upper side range 5.1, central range 5.15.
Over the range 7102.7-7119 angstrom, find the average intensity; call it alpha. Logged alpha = 5.14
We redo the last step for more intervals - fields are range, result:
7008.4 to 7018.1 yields 5.07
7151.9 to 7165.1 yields 5.04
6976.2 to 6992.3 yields 4.99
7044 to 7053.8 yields 5.38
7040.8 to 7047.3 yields 5.05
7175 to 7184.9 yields 5.08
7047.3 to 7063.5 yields 5.37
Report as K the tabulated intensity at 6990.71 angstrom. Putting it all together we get 5.137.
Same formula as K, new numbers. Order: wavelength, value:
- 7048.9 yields 5.333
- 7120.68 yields 5.333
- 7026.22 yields 5.217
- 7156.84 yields 4.935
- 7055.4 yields 5.332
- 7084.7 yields 4.903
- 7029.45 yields 5.114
